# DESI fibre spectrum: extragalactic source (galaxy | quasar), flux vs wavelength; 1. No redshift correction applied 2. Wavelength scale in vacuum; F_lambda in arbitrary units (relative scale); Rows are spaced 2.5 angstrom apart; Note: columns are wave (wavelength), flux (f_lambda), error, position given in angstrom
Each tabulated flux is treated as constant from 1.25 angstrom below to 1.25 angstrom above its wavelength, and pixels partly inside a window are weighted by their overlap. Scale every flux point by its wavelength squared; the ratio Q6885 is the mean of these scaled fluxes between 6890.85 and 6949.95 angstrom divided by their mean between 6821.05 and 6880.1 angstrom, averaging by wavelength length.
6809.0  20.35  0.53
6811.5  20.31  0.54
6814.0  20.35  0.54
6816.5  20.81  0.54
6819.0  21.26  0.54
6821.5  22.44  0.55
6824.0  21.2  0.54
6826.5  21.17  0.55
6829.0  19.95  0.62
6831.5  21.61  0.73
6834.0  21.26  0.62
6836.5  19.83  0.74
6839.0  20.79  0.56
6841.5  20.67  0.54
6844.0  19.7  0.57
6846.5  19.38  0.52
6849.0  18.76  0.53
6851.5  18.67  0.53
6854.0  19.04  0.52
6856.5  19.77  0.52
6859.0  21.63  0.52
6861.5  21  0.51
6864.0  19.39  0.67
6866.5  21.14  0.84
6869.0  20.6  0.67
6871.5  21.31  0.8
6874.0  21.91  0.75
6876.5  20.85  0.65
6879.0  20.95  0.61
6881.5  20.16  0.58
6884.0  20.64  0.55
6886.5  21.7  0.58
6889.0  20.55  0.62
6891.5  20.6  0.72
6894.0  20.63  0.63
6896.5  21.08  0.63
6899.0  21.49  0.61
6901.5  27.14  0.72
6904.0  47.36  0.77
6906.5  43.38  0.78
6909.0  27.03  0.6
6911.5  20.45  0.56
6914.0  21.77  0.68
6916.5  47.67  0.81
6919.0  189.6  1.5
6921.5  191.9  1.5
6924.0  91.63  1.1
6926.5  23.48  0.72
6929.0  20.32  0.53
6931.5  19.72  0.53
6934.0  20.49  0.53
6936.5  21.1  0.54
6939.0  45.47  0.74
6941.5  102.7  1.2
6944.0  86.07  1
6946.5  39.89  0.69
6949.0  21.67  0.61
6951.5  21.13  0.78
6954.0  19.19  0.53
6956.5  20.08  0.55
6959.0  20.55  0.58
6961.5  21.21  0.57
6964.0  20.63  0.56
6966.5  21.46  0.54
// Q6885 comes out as 2.5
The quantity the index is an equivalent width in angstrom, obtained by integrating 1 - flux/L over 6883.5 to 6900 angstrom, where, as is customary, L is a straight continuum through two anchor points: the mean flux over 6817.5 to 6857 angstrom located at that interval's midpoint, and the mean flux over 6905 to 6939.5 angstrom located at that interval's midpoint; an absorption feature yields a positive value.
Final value 8.5 angstrom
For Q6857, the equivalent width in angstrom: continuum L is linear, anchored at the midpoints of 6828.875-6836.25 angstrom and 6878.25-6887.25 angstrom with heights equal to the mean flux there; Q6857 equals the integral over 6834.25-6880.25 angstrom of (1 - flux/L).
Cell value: 1.22 angstrom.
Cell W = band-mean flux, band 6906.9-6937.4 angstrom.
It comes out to 57.9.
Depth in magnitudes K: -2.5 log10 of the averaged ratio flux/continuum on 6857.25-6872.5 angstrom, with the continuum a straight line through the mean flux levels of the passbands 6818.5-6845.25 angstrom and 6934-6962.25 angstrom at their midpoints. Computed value 0.23 mag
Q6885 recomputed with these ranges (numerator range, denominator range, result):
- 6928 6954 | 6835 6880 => 1.97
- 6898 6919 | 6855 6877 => 2.02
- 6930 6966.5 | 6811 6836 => 1.66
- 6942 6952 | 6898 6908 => 1.40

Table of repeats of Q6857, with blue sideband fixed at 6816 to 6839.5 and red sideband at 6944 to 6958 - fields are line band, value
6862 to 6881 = 2.6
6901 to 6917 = -3.8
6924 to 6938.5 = 0.0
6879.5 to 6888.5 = 1.5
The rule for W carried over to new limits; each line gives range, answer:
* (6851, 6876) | 20.5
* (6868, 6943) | 41.3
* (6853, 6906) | 22.6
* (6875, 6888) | 20.9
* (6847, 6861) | 19.6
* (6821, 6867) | 20.3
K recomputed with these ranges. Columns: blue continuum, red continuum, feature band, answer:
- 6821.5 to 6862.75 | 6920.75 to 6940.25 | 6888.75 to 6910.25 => 0.40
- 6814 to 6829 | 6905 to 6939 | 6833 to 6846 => 0.32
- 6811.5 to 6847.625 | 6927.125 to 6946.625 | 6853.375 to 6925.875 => -0.06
